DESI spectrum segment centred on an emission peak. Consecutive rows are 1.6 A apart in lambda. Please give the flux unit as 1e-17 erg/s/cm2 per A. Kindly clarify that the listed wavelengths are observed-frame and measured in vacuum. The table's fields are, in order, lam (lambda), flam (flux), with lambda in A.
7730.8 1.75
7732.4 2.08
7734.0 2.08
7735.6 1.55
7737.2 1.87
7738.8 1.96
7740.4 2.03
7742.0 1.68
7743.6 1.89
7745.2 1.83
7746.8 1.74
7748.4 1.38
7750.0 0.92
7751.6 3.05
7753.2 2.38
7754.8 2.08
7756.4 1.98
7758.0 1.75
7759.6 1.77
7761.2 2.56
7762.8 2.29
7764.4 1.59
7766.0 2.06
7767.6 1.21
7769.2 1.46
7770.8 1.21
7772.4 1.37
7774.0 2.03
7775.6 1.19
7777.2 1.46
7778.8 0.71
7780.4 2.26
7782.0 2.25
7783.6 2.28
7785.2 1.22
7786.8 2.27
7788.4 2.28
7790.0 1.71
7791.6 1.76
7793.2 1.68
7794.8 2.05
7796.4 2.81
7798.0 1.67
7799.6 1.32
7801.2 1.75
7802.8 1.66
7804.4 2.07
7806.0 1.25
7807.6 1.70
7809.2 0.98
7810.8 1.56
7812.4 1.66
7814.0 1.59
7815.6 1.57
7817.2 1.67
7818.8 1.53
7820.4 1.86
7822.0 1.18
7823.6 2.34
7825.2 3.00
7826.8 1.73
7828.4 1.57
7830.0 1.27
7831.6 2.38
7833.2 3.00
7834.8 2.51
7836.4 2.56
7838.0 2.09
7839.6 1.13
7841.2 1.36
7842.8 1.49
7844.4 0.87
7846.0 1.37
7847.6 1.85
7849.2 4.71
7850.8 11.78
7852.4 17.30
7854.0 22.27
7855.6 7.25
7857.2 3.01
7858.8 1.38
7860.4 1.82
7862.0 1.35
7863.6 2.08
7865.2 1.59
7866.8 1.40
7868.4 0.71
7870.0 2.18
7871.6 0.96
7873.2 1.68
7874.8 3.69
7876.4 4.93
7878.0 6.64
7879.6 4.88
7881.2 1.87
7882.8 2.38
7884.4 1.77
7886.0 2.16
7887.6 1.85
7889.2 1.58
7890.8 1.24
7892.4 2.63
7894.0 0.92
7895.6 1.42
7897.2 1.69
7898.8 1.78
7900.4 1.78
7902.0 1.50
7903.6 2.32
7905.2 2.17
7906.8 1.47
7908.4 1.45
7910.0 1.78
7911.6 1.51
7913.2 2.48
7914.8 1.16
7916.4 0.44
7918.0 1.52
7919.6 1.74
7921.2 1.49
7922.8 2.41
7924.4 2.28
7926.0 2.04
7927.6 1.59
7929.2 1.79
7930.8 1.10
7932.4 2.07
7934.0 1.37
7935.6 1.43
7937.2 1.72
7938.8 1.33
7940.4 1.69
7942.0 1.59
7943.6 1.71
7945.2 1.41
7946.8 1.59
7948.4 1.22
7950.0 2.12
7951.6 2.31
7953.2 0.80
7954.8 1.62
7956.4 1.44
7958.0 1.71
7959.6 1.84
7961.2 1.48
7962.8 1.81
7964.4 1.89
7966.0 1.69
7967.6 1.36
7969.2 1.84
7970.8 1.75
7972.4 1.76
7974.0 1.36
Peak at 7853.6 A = H-alpha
